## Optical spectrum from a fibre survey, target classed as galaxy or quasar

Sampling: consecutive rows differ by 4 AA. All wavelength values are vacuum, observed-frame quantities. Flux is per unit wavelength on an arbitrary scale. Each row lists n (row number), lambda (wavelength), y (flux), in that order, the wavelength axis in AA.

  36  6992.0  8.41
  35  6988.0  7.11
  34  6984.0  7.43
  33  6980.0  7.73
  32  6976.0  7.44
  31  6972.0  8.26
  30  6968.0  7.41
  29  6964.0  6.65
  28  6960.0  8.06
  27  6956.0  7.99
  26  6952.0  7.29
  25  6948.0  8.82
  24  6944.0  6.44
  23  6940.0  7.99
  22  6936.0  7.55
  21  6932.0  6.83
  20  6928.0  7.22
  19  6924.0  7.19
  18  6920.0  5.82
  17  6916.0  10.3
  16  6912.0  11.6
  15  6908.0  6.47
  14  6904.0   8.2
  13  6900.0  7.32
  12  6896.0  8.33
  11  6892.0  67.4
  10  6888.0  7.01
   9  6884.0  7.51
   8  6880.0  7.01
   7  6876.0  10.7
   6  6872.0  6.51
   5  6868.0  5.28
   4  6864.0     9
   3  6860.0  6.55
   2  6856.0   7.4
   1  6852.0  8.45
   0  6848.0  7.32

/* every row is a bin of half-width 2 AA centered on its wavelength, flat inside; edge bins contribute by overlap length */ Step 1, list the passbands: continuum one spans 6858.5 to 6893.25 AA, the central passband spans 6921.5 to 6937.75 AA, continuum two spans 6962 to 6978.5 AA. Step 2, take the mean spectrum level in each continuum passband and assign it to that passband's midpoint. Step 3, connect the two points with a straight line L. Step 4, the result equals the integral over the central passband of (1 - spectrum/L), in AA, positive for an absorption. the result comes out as 4.5 AA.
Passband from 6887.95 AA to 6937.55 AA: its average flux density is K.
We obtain 12.7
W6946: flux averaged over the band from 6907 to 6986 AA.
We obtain 7.74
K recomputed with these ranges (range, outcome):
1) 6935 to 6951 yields 7.68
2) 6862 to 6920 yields 12.1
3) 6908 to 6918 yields 10.1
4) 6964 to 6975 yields 7.58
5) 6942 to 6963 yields 7.67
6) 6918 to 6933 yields 6.76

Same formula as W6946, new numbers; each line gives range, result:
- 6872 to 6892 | 13.8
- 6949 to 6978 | 7.63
